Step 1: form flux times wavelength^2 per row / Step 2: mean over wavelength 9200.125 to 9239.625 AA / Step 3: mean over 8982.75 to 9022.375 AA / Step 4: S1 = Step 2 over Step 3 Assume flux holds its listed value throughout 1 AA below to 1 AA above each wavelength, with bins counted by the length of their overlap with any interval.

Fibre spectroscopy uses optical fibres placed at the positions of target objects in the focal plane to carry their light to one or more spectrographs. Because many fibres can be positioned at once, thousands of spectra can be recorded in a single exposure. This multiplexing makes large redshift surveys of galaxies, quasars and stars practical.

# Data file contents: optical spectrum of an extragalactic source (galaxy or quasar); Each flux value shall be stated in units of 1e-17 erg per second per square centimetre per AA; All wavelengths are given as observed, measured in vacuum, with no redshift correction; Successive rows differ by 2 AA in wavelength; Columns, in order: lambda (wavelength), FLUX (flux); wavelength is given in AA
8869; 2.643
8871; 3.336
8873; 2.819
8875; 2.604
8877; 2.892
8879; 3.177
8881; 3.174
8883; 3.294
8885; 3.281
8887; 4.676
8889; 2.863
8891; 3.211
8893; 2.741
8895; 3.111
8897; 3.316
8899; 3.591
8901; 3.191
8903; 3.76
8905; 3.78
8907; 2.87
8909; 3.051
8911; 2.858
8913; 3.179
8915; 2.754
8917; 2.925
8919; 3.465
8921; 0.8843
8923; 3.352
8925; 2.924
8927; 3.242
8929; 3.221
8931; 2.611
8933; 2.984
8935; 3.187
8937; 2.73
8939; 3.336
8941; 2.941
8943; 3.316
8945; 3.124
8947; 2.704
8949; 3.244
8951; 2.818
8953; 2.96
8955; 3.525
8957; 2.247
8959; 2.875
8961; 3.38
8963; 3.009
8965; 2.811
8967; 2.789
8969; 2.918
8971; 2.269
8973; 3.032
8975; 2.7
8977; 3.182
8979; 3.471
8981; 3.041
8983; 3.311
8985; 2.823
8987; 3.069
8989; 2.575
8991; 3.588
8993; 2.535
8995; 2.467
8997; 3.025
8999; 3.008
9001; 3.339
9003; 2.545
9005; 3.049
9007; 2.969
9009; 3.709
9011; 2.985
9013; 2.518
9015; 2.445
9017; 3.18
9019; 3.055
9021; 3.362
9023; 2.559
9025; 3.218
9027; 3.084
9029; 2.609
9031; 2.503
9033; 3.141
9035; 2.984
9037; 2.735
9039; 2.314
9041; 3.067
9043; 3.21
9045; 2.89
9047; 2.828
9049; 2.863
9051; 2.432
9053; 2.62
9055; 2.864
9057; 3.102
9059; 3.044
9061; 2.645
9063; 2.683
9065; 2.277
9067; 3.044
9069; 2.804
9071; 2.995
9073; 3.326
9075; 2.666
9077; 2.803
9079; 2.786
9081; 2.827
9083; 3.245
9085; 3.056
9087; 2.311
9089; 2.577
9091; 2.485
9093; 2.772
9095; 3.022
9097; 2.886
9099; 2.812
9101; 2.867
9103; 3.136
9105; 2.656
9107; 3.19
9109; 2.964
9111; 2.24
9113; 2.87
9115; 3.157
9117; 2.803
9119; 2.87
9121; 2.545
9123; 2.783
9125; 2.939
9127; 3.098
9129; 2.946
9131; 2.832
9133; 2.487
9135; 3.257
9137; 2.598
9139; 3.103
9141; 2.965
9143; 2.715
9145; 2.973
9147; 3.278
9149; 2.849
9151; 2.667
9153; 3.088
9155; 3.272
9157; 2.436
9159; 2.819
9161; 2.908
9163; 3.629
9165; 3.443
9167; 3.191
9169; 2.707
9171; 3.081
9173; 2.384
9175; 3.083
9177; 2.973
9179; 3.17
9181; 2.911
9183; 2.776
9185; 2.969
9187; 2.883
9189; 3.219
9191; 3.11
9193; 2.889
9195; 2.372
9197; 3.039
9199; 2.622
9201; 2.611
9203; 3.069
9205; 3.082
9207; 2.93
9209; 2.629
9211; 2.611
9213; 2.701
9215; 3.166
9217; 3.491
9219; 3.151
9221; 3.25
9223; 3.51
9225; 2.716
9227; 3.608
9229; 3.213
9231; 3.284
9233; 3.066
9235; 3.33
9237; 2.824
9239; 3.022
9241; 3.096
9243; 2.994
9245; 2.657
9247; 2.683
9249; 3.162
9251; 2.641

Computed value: 1.1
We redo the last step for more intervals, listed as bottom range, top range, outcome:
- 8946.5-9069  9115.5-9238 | 1.06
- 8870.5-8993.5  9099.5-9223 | 1.01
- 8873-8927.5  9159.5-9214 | 1.00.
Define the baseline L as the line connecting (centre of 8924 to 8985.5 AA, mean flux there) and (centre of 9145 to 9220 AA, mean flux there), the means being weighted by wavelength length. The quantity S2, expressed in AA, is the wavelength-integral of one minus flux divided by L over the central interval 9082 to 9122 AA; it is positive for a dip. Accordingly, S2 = 1.9 AA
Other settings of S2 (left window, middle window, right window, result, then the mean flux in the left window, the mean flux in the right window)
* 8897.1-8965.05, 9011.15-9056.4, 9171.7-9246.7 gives 2.53 AA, 3.03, 2.98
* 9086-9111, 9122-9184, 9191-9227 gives -1.70 AA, 2.78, 2.96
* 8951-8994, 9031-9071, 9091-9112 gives 0.95 AA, 2.95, 2.84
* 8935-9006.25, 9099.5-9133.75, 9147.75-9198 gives 1.29 AA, 2.97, 2.96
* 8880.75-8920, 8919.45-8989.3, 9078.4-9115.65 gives 4.43 AA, 3.26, 2.83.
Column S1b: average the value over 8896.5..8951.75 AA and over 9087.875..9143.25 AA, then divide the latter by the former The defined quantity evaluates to 0.9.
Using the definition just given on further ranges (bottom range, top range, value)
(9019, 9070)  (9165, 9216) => 1.02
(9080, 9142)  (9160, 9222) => 1.04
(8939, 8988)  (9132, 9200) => 0.98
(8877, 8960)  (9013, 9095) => 0.92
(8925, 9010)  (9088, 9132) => 0.95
